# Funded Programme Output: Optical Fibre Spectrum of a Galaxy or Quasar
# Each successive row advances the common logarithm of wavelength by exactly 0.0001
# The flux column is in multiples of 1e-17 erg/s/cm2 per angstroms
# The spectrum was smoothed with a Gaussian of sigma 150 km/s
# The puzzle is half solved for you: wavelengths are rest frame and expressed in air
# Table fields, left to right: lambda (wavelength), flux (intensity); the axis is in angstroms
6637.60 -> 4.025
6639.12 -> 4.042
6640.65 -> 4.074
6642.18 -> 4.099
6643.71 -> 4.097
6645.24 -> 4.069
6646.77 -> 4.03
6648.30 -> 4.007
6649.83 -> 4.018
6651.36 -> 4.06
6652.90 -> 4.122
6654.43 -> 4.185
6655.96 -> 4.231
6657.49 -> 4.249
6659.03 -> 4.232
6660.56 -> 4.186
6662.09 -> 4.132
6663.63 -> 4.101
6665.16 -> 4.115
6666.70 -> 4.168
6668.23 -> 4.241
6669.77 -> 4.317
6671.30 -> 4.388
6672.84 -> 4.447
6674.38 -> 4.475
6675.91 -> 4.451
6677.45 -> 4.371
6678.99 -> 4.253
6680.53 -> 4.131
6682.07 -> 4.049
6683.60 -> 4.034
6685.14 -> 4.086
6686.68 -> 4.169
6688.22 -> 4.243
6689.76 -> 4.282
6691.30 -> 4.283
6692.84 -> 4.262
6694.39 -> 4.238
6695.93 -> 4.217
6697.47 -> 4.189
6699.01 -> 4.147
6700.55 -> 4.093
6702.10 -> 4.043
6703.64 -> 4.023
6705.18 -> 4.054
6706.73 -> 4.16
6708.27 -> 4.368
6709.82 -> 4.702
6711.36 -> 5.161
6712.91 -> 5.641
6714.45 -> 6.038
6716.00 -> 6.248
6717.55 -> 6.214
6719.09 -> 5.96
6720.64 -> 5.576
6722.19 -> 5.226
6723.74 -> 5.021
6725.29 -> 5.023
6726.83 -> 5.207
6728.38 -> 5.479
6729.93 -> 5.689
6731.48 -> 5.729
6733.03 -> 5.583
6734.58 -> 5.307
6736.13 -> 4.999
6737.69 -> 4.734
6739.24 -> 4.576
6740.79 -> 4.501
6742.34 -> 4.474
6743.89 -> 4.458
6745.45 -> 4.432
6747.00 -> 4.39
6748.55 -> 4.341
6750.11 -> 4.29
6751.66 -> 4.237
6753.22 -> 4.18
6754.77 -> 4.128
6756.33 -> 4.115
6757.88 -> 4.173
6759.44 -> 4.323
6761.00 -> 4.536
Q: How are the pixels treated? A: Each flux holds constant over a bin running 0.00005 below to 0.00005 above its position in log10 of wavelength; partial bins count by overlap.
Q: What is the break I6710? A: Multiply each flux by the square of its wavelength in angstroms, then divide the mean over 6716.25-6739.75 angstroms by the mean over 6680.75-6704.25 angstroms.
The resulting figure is 1.31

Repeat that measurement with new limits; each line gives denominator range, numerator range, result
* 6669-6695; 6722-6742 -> 1.22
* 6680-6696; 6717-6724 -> 1.36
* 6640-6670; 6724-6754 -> 1.20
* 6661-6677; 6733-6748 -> 1.12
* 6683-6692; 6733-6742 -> 1.18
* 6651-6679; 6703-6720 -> 1.23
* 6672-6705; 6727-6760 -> 1.13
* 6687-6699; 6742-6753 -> 1.05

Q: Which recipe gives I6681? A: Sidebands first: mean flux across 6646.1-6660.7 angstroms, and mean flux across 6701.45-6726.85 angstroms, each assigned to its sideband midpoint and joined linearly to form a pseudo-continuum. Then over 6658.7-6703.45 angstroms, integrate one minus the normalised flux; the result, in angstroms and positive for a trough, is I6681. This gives 3.4 angstroms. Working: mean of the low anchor 4.13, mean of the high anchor 5.1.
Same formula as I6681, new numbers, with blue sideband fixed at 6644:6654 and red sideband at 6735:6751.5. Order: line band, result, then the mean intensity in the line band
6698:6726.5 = -3.94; 4.98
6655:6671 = -0.30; 4.2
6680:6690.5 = 0.24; 4.14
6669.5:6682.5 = -0.43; 4.33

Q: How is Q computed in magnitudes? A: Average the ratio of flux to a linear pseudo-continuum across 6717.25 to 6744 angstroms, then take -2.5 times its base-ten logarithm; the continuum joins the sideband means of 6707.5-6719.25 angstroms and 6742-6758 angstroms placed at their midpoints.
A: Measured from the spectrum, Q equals -0.06 mag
